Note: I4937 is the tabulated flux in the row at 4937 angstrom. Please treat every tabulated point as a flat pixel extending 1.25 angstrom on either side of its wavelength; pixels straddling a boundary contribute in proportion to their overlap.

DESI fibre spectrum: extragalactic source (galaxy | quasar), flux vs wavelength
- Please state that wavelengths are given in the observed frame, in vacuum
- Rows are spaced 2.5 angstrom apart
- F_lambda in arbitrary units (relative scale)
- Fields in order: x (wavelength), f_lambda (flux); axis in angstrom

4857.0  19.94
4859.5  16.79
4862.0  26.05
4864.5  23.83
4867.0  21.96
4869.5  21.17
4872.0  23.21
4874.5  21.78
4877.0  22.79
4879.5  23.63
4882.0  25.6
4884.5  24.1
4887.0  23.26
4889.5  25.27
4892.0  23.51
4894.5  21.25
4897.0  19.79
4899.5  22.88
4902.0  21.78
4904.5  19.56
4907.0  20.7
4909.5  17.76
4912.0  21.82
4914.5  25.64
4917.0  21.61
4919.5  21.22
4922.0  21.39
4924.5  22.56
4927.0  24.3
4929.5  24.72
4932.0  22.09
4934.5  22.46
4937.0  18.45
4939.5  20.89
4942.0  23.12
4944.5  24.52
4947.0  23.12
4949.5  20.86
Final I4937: 18.45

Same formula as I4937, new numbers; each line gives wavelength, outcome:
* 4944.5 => 24.52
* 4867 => 21.96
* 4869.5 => 21.17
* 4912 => 21.82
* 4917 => 21.61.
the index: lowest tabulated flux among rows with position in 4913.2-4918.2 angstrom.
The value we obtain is 21.61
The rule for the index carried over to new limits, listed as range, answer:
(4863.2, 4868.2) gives 21.96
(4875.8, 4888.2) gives 22.79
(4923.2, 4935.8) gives 22.09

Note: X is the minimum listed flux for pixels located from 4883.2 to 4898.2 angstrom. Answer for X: 19.79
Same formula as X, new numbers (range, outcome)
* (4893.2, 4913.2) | 17.76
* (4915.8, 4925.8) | 21.22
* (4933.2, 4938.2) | 18.45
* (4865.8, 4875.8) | 21.17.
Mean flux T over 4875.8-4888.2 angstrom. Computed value 23.9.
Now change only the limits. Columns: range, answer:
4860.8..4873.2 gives 23.2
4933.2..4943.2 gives 21.2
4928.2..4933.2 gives 23.4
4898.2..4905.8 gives 21.4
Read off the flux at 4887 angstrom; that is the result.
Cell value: 23.26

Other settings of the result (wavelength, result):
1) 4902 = 21.78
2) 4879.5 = 23.63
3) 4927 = 24.3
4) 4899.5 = 22.88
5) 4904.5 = 19.56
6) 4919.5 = 21.22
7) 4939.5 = 20.89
